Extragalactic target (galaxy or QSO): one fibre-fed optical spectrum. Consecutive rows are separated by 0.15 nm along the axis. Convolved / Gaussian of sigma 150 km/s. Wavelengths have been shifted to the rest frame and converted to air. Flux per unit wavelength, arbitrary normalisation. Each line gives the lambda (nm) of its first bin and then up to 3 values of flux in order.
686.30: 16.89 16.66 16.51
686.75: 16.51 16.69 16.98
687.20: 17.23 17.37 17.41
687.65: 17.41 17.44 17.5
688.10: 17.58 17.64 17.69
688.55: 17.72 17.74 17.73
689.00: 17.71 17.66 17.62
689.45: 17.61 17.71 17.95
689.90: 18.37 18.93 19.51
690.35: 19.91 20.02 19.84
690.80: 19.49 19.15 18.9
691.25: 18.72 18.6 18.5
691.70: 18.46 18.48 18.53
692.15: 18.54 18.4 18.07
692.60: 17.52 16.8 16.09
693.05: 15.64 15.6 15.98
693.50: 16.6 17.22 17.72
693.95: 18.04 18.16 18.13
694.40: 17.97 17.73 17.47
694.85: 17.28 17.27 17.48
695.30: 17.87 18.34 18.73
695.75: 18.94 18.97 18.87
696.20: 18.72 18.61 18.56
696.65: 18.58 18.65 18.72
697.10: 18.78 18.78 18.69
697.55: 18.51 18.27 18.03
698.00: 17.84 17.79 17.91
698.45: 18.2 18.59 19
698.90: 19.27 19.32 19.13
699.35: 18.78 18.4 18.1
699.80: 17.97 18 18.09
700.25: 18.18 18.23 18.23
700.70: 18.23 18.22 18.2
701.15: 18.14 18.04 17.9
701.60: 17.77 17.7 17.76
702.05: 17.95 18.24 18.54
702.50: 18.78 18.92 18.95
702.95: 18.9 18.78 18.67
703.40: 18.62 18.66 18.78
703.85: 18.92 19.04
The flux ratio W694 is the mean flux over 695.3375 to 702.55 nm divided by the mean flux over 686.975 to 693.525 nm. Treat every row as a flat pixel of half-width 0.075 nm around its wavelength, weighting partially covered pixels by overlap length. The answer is 1.03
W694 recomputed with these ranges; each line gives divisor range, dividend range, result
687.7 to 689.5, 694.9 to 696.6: 1.04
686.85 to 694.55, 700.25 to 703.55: 1.02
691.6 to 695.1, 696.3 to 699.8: 1.06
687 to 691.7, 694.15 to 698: 1.01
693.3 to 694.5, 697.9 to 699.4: 1.06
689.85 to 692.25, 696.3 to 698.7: 0.97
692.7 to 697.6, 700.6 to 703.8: 1.03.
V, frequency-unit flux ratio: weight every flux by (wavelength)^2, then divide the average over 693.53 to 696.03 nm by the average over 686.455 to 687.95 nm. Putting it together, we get 1.1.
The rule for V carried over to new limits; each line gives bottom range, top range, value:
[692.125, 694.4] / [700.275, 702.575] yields 1.08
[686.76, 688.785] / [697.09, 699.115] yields 1.10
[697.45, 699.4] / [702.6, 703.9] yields 1.03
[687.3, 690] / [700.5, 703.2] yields 1.08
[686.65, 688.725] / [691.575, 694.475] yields 1.02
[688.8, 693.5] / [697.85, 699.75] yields 1.04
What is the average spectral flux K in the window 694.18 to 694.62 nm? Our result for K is 17.9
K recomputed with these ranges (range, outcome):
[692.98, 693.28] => 15.6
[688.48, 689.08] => 17.7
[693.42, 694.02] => 17.4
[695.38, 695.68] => 18.5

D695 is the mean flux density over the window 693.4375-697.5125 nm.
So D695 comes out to 18.2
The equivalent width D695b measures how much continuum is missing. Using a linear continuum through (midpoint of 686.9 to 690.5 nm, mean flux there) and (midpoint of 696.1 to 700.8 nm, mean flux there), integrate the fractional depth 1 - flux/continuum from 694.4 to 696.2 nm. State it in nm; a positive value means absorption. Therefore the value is 0.02 nm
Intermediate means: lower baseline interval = 17.9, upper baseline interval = 18.5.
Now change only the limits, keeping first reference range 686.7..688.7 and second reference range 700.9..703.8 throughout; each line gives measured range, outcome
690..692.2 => -0.182 nm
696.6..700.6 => -0.072 nm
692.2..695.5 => 0.083 nm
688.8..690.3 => -0.055 nm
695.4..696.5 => -0.049 nm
